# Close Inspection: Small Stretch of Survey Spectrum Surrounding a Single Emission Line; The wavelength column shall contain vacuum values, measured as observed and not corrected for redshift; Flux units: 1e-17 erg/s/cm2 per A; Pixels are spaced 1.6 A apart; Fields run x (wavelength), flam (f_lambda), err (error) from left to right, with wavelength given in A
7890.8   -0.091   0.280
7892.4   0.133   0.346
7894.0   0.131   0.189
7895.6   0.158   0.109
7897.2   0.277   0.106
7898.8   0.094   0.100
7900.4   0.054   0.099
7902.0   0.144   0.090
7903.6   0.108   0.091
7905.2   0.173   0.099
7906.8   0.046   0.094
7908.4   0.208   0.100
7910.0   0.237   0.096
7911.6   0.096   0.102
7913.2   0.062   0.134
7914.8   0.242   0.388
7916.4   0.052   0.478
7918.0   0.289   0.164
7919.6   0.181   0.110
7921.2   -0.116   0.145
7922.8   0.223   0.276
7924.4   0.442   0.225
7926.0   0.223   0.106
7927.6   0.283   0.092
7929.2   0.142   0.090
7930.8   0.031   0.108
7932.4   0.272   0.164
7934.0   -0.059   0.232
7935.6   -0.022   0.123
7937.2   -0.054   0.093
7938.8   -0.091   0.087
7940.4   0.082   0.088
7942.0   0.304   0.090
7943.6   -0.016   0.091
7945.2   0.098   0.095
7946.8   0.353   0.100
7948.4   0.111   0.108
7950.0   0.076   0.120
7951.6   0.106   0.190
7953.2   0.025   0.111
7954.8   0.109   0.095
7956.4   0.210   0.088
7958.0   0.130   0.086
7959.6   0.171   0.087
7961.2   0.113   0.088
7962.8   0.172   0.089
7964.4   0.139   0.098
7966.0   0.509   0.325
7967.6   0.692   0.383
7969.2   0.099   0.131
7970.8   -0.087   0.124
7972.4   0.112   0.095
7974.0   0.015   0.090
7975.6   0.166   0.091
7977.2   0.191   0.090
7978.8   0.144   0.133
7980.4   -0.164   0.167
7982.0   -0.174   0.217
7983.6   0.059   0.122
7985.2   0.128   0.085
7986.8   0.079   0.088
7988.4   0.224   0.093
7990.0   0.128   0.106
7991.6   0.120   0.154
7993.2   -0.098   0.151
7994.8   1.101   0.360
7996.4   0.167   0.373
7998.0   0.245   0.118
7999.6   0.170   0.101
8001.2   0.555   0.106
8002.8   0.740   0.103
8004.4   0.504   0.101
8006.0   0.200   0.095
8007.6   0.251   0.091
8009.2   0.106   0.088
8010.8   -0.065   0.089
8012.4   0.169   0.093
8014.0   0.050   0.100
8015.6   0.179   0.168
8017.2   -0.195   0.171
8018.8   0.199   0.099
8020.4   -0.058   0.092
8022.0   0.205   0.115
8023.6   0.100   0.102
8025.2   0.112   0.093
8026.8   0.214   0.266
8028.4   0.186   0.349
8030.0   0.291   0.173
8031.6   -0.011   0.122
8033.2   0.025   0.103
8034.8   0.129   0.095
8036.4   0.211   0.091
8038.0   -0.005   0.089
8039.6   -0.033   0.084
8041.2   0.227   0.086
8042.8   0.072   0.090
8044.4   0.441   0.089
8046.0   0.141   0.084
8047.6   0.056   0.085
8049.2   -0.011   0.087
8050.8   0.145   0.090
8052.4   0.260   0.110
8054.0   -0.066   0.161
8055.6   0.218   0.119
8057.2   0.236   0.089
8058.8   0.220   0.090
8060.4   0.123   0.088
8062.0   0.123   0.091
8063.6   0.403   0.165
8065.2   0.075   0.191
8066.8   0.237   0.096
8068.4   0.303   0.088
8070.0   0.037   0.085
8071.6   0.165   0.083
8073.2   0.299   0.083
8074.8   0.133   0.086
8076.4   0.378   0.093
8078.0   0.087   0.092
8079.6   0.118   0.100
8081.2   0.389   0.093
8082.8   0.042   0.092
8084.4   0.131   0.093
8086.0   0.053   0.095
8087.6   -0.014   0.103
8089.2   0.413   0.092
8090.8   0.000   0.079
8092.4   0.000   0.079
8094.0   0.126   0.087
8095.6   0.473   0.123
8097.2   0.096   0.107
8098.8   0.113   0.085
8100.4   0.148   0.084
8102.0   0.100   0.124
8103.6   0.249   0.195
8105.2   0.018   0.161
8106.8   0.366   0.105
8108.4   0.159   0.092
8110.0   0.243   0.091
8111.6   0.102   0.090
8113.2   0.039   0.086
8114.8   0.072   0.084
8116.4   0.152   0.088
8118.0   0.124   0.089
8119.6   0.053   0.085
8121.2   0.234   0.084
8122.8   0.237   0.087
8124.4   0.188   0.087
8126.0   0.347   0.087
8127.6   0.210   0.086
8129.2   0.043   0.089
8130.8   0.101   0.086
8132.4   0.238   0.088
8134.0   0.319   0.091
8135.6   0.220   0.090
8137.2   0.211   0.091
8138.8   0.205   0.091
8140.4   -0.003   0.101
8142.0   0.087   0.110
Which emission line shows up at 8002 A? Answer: H-gamma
